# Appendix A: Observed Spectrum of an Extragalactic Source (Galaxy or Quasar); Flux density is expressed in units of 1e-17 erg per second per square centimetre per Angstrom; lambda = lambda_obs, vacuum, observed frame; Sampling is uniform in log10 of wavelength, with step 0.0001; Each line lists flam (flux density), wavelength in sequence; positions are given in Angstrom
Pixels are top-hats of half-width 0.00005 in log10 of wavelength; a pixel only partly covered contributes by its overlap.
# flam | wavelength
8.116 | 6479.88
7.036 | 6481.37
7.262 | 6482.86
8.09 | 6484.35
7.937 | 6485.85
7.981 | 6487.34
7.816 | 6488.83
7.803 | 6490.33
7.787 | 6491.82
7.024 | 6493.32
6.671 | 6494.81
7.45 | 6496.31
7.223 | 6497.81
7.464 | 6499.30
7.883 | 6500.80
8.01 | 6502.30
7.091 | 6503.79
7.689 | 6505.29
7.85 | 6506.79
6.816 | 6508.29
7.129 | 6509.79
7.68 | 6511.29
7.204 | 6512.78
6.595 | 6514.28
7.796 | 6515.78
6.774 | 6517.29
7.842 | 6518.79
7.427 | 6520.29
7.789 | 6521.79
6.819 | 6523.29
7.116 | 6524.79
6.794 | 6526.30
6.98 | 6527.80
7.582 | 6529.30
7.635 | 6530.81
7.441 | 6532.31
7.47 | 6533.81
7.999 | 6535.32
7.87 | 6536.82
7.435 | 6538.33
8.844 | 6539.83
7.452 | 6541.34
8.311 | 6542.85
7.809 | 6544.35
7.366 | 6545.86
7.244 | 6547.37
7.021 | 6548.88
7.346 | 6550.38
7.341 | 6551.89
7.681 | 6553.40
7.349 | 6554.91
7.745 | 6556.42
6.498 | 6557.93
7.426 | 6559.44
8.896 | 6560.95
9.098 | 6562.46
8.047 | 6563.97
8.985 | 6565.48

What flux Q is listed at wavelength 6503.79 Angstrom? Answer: 7.091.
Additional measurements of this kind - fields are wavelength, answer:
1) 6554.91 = 7.349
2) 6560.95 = 8.896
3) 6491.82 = 7.787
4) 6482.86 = 7.262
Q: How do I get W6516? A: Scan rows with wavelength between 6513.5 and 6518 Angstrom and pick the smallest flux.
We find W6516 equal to 6.595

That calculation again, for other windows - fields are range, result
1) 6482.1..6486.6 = 7.262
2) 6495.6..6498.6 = 7.223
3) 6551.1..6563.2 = 6.498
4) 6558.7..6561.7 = 7.426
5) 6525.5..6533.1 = 6.794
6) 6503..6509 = 6.816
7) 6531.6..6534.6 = 7.441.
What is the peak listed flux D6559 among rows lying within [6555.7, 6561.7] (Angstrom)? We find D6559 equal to 8.896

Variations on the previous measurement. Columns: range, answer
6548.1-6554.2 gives 7.681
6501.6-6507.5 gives 8.01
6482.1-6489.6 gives 8.09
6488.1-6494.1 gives 7.816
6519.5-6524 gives 7.789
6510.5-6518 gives 7.796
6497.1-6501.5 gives 7.883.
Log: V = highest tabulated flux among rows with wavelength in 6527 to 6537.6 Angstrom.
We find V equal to 7.999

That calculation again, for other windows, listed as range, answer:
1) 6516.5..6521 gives 7.842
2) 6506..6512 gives 7.85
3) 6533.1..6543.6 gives 8.844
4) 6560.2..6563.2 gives 9.098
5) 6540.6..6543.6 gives 8.311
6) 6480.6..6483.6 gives 7.262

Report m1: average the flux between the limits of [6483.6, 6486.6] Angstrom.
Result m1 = 8.01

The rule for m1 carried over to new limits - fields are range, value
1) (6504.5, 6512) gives 7.42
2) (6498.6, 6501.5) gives 7.66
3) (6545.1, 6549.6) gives 7.2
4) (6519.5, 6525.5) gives 7.3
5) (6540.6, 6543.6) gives 7.88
